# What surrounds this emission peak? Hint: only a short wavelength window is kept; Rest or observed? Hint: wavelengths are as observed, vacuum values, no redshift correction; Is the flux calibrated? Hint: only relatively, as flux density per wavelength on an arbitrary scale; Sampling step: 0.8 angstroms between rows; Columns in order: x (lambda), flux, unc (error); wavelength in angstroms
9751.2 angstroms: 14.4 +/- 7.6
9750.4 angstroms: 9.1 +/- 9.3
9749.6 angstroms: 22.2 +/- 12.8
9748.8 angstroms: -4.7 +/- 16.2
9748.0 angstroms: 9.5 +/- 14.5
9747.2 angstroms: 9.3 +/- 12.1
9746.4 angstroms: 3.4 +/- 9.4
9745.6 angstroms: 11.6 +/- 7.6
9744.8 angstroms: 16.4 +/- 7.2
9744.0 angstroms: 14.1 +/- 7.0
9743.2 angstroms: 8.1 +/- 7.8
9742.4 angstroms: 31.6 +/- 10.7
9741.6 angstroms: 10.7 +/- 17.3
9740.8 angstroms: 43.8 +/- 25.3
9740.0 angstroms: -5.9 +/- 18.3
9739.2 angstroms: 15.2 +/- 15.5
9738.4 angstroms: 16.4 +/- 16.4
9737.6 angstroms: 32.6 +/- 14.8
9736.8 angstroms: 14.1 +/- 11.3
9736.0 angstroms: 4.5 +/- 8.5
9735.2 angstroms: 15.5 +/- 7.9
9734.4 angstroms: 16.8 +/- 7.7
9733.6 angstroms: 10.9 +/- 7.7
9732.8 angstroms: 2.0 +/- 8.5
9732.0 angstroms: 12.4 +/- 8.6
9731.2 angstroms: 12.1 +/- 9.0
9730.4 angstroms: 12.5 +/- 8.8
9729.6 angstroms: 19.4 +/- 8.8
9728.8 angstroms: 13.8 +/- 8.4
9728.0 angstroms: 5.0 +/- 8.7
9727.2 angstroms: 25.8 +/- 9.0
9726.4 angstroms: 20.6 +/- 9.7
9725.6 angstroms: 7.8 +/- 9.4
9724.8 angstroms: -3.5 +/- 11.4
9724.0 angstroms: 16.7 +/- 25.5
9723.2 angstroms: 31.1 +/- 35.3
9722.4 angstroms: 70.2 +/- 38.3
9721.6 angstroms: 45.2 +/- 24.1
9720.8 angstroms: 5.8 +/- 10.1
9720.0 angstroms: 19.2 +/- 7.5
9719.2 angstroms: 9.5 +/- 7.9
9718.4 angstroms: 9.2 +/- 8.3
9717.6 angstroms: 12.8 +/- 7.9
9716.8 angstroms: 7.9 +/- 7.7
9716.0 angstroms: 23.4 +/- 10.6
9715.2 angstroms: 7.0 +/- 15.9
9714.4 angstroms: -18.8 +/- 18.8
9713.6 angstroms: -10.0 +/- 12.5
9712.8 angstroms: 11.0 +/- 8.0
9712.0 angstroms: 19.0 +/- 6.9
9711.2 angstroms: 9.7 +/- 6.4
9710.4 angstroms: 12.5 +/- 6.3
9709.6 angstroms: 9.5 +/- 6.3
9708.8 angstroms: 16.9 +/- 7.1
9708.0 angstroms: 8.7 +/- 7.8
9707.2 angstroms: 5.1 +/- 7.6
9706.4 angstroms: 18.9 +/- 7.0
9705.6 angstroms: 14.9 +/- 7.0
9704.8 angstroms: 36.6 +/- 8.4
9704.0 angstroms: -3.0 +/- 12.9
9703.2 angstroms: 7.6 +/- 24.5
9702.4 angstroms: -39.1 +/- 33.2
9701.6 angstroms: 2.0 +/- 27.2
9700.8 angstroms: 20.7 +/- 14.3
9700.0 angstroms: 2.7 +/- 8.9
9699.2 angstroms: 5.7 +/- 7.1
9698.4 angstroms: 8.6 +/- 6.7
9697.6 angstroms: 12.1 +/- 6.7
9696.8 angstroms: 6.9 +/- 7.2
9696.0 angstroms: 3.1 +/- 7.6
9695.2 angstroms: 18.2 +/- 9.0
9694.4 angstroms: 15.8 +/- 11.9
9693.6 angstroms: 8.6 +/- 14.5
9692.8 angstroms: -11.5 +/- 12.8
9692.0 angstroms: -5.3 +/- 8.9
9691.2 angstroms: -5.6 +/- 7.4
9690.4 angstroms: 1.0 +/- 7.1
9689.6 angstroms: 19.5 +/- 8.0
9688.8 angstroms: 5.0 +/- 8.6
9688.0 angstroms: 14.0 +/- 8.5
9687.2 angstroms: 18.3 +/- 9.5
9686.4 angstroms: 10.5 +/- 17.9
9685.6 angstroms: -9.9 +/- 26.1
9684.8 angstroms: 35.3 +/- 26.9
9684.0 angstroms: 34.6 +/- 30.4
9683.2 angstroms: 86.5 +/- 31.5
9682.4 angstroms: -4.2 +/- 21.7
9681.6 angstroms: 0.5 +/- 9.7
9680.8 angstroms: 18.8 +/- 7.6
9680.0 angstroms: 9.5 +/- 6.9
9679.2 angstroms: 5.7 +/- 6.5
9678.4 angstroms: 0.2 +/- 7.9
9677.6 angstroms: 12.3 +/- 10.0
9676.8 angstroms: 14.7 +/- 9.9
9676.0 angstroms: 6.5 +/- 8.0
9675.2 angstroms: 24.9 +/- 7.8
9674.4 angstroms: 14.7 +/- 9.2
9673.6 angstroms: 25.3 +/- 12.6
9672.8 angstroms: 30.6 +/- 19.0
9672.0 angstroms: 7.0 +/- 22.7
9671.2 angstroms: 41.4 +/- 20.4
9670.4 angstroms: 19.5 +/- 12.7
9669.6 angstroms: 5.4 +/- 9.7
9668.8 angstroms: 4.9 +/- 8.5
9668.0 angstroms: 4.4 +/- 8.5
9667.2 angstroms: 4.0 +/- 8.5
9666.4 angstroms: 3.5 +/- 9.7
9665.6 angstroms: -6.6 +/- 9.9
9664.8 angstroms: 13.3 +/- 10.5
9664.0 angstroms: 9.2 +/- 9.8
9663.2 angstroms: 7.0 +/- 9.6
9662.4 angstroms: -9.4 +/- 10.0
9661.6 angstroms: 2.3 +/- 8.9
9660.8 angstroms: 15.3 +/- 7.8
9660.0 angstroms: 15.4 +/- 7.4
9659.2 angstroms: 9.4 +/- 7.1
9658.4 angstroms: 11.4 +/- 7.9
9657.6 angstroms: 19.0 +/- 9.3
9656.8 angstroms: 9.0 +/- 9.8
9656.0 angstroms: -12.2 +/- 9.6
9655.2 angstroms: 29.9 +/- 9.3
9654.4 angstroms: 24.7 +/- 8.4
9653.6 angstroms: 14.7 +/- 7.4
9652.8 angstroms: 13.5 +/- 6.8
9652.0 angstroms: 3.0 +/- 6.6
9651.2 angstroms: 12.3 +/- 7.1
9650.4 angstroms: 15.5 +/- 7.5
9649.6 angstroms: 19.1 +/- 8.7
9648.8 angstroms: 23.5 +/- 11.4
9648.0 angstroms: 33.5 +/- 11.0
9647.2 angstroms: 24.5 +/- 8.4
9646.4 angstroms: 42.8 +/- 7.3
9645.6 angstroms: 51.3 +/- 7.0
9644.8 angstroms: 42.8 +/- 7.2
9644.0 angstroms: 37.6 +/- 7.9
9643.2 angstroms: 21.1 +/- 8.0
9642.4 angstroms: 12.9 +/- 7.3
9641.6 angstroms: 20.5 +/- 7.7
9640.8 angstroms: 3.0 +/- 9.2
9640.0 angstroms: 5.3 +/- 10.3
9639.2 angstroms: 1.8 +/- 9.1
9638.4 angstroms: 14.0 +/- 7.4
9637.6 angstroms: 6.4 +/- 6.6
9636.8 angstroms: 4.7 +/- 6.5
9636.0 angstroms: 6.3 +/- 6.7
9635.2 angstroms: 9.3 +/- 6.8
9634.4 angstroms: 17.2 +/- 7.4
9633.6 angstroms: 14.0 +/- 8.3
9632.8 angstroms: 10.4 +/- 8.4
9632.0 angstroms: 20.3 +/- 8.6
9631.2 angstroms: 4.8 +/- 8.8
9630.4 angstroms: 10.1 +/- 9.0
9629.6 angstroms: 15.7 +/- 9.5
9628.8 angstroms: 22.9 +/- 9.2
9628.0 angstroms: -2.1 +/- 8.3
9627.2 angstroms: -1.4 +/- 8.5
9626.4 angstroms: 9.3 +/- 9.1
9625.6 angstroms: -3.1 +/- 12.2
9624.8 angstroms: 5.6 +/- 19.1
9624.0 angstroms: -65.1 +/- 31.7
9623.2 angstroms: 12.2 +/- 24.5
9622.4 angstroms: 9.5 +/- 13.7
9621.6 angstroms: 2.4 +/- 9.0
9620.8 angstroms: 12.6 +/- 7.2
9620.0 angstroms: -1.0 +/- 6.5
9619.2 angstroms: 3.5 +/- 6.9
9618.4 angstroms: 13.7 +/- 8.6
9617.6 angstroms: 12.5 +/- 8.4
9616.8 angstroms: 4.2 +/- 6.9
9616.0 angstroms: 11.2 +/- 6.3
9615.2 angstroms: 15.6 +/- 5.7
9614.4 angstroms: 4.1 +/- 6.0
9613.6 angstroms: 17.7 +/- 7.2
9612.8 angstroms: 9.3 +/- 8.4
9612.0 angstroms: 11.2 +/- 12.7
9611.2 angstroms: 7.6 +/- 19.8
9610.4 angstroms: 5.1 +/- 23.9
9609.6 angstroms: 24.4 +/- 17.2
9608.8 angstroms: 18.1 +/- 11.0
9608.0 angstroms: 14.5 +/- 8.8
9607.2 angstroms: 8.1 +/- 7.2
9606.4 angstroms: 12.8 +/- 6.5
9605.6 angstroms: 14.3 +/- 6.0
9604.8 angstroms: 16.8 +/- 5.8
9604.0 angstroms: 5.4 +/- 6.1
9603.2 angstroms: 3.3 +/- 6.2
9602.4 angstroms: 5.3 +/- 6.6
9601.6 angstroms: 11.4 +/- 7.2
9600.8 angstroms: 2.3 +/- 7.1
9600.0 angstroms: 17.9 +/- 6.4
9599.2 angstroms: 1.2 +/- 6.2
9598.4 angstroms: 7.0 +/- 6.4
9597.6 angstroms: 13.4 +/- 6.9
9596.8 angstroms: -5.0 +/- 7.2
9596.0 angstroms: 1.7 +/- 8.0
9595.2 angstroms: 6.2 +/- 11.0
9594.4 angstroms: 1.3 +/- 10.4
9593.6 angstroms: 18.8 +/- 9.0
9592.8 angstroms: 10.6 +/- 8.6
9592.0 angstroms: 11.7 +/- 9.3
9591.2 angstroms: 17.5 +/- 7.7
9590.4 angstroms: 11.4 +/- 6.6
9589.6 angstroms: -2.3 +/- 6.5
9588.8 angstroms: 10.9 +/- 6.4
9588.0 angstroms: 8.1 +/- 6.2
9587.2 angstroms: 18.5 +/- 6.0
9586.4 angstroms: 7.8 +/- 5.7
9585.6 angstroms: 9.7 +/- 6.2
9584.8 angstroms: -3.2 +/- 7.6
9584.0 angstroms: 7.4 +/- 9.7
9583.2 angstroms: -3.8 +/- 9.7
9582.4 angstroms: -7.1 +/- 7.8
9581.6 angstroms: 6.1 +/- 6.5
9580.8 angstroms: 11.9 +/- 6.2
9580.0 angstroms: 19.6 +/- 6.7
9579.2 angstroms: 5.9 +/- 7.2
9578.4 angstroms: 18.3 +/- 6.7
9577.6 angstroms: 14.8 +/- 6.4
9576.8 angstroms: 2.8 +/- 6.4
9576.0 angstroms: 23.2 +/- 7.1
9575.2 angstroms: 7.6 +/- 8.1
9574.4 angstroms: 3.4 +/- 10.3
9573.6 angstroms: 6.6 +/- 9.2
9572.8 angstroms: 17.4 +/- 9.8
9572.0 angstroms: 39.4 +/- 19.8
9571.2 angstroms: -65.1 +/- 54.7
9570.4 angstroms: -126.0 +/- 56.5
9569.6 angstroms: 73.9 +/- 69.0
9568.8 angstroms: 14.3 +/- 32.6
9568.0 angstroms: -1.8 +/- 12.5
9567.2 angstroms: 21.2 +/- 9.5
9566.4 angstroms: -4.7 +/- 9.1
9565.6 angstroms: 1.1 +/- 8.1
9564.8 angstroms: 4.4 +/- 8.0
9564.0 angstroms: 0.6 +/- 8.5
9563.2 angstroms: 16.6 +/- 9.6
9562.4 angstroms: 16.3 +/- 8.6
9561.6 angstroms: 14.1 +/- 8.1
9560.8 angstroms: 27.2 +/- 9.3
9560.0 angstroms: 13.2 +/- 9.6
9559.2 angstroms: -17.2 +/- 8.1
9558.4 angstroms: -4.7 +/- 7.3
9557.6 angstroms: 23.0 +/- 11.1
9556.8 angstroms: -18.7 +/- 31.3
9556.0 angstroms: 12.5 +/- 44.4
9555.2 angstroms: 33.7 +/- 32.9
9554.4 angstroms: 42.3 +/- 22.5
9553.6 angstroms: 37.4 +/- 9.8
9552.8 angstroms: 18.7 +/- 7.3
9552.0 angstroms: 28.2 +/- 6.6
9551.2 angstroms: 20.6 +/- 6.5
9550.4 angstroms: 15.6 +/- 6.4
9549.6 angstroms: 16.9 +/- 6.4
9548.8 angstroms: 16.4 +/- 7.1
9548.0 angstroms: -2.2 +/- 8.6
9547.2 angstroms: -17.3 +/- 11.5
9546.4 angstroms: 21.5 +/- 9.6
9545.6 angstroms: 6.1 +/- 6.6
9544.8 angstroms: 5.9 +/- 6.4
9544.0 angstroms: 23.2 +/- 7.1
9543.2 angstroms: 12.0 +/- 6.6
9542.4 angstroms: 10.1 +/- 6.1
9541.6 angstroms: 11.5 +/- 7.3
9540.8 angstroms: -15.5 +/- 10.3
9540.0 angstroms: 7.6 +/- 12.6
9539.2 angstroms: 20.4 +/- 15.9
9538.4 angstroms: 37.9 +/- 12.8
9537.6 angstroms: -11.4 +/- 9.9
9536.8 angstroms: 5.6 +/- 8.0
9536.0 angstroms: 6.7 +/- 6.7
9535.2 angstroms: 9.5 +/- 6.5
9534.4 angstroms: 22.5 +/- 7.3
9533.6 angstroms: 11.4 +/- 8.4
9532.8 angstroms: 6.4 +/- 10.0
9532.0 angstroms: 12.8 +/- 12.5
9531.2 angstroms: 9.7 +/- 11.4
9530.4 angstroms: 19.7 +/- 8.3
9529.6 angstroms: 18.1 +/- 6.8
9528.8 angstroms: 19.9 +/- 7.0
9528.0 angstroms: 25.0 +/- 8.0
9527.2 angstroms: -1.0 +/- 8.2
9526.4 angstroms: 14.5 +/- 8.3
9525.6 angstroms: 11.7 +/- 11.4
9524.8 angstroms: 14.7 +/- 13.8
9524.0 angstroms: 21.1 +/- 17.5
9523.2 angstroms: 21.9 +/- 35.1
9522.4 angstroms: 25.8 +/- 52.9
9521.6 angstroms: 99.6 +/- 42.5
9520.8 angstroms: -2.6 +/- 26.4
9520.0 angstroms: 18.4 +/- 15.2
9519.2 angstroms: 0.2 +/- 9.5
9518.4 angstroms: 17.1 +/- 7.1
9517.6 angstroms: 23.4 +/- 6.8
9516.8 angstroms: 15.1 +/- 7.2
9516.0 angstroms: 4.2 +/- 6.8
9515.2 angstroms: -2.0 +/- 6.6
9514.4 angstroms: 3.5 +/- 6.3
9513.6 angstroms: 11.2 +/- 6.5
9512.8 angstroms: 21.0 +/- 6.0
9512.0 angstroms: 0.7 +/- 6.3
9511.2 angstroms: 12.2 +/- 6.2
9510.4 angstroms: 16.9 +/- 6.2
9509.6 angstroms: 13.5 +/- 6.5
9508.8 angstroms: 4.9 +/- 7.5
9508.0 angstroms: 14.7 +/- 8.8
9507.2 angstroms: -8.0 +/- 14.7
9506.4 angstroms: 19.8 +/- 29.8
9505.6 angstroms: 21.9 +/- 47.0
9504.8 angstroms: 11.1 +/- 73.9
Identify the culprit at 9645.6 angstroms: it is [O III] 5007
